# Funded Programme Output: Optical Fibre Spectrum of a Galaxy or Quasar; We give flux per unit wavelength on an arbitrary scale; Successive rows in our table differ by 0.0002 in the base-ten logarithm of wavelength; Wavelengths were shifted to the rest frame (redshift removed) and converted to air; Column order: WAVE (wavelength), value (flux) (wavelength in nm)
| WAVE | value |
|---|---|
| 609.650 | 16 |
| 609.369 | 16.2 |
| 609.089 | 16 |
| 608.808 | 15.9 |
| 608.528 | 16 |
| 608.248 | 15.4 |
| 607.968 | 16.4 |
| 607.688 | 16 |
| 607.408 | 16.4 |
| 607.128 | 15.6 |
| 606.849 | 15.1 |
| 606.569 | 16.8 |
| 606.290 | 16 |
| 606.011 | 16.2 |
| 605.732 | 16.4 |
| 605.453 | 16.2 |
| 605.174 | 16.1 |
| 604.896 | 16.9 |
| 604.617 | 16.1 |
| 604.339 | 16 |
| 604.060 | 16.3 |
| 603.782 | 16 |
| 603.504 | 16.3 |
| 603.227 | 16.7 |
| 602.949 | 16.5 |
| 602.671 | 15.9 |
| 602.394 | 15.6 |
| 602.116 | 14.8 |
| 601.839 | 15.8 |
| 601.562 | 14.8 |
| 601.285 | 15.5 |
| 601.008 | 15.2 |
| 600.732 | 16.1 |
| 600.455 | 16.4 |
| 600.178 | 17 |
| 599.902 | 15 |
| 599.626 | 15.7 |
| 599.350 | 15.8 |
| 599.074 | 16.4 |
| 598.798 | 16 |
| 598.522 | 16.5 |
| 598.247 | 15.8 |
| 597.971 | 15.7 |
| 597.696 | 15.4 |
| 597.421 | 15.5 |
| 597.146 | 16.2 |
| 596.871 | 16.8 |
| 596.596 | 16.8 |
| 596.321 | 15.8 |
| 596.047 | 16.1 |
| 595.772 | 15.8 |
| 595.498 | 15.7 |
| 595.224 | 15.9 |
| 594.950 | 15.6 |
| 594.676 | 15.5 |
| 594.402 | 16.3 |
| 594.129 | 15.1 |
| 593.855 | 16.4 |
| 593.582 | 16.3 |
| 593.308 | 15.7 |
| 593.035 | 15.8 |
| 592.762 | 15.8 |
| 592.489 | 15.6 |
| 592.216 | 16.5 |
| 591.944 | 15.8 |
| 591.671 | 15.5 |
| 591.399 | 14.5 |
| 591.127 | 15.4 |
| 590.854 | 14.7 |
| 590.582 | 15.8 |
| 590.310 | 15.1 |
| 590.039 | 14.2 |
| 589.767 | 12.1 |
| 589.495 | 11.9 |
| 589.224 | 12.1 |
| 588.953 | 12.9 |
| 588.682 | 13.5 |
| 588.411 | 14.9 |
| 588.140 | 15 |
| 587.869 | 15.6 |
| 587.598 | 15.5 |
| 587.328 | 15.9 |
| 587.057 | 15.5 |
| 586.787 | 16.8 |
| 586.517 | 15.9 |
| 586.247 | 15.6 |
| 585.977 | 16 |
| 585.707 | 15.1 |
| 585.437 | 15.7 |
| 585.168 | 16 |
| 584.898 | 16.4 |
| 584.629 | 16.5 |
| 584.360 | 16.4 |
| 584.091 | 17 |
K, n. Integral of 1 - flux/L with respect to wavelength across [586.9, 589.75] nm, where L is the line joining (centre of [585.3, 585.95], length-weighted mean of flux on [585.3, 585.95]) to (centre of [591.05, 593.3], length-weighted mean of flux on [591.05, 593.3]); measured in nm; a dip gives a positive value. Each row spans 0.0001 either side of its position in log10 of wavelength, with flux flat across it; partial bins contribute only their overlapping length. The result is 0.247 nm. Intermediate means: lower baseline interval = 15.5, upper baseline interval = 15.6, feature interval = 14.2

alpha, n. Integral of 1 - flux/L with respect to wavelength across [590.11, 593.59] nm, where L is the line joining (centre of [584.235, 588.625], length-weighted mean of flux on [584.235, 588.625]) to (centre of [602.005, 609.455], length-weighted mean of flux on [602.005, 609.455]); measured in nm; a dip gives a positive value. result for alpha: 0.07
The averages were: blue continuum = 15.8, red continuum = 16.1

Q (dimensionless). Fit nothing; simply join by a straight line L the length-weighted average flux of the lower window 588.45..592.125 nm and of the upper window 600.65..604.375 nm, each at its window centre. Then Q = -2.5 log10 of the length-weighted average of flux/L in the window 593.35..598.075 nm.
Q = -0.07 mag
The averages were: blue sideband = 14.2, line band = 15.9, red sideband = 15.8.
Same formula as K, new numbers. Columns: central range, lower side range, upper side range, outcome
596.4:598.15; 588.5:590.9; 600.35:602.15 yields -0.140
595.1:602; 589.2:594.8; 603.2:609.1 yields -0.145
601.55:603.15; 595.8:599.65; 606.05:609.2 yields 0.033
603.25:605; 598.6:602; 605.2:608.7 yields -0.037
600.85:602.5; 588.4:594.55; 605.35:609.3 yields 0.035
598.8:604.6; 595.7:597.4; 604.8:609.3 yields 0.090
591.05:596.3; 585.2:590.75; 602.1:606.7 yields -0.167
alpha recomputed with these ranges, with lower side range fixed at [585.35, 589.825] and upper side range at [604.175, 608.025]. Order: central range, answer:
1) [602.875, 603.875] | -0.028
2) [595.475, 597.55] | -0.093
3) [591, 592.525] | -0.050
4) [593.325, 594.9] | -0.067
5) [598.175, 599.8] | -0.043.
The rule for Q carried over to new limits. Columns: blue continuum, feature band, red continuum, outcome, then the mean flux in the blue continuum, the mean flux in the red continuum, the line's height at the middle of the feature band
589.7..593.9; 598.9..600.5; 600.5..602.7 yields -0.04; 15.4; 15.5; 15.5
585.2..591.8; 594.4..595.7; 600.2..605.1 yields -0.03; 14.8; 16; 15.3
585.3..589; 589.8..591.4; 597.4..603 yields 0.05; 15.3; 15.8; 15.5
